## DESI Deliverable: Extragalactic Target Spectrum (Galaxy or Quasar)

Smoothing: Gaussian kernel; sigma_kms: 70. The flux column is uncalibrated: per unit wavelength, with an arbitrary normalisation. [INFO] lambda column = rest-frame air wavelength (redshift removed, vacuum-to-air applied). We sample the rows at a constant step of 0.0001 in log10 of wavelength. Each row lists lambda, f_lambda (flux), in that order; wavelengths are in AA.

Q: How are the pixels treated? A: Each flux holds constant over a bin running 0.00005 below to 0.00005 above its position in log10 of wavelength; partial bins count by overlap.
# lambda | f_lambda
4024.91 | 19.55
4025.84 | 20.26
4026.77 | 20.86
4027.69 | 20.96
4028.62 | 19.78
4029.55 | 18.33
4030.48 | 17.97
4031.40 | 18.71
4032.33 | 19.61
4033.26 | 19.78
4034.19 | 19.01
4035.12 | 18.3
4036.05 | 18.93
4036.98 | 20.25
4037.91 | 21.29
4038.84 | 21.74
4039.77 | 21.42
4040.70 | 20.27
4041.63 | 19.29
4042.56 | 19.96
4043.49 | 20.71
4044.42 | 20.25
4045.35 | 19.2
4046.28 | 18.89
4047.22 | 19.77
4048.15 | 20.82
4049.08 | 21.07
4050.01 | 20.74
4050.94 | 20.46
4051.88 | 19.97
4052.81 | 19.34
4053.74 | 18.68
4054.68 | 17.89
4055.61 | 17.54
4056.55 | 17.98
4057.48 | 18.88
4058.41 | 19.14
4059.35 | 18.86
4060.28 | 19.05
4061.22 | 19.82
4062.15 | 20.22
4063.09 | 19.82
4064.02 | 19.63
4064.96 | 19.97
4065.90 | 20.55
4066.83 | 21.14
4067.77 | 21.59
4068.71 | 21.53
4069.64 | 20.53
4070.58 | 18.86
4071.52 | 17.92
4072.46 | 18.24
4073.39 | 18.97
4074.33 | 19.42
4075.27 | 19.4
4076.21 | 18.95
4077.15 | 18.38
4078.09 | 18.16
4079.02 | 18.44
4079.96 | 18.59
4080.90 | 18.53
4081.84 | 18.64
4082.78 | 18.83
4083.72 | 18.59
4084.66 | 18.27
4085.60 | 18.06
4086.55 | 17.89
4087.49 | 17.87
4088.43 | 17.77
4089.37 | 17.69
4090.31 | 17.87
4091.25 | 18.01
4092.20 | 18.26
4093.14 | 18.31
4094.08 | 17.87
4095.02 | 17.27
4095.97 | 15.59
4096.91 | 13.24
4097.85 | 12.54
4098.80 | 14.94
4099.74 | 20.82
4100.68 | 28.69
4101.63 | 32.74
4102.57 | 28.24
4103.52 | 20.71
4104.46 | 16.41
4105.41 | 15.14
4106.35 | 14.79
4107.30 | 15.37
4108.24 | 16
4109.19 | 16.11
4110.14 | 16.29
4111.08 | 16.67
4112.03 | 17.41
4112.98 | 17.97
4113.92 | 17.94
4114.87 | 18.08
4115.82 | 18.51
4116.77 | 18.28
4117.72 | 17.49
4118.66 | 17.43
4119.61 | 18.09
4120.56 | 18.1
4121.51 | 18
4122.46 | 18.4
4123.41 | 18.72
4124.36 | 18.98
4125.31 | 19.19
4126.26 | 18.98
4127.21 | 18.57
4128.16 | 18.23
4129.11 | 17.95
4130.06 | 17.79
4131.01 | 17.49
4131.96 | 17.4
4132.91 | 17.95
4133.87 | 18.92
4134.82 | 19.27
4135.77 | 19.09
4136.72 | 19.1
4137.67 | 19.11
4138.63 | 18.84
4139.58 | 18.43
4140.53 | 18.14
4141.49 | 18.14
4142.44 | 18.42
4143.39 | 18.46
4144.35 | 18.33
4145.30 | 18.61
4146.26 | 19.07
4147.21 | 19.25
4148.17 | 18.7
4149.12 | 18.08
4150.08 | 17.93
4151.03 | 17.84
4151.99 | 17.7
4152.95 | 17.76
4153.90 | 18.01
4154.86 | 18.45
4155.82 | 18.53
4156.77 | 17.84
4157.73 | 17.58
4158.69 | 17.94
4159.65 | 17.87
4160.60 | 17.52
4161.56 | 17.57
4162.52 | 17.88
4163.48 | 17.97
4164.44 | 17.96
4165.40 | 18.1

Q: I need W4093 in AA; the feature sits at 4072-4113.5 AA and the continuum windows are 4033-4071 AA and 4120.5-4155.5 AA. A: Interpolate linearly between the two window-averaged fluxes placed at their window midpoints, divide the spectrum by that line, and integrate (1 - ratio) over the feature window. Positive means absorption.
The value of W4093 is 1.7 AA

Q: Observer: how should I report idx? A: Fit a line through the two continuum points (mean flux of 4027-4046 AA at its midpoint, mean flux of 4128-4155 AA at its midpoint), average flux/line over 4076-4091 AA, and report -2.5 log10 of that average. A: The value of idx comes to 0.05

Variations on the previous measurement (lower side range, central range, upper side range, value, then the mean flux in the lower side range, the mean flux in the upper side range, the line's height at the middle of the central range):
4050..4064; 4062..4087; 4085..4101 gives -0.04 mag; 19.2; 17.7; 18.5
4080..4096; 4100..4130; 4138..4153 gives -0.04 mag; 18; 18.4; 18.2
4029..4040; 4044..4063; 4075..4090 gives -0.02 mag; 19.6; 18.4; 19.1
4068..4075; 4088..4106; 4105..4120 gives -0.07 mag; 19.4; 17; 17.9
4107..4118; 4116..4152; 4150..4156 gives -0.05 mag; 17.2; 18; 17.6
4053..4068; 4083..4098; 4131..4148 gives 0.11 mag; 19.4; 18.6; 19.1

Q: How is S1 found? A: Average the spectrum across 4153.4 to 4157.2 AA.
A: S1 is 18.2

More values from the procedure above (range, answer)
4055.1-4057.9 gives 18.1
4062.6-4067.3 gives 20.2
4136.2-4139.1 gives 19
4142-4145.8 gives 18.4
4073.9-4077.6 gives 19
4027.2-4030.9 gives 19.3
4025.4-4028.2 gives 20.7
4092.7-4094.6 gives 18.1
